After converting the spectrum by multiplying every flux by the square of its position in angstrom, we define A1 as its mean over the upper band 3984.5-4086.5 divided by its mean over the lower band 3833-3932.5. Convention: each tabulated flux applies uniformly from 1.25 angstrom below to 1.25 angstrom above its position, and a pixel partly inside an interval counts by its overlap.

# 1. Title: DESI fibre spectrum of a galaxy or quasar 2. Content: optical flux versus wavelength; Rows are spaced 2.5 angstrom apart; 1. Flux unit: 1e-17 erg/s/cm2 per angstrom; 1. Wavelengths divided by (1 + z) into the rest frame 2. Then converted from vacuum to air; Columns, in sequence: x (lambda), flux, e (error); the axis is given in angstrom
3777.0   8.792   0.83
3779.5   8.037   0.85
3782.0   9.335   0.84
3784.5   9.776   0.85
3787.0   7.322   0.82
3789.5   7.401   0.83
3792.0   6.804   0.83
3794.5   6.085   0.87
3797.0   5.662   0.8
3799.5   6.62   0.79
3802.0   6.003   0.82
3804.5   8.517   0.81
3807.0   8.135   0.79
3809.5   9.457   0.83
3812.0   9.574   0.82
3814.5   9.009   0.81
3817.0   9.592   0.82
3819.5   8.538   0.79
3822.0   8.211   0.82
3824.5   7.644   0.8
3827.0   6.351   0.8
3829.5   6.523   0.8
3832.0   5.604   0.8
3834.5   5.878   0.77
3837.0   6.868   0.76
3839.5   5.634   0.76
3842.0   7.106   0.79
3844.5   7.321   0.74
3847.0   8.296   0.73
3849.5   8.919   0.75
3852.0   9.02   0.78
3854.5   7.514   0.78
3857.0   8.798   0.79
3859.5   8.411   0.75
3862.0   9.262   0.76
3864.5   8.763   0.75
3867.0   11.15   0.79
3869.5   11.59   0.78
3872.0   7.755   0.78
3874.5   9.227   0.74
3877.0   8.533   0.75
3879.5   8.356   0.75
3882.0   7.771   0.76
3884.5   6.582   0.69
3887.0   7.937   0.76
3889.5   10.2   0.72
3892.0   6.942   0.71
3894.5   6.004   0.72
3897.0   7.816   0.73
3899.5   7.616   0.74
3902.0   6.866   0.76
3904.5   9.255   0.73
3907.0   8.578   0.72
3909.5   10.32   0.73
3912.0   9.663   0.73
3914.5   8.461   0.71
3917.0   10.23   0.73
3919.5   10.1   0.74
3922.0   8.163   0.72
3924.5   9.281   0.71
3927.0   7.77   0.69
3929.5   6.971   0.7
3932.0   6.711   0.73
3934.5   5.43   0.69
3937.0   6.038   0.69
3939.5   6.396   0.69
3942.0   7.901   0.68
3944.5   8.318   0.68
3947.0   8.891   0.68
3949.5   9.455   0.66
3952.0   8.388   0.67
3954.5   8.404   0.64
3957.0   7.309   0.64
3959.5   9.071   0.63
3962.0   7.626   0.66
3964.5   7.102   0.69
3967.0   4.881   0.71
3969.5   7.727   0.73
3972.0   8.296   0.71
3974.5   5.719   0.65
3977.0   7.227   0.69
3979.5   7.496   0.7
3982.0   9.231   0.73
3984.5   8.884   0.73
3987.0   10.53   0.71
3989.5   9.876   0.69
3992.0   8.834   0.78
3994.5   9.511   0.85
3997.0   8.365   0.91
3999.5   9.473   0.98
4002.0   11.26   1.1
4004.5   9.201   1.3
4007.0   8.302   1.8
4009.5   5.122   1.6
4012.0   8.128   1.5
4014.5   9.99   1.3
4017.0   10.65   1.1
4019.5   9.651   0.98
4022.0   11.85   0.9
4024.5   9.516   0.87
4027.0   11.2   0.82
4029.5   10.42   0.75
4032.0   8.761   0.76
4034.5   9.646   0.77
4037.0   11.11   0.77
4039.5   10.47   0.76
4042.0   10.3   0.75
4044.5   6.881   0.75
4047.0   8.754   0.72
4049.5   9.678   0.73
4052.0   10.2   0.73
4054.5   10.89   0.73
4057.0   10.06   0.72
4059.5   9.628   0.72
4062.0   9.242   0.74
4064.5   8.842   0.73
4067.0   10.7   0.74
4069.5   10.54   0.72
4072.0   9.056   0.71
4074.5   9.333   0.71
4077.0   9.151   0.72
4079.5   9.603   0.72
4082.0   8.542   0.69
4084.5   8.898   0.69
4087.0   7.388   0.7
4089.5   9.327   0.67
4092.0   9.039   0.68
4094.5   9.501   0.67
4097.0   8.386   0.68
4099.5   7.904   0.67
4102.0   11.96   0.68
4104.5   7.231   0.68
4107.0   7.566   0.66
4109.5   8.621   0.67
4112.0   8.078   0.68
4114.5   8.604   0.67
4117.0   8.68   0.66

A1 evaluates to 1.2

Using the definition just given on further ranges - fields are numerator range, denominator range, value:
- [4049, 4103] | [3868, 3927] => 1.20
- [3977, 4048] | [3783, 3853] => 1.37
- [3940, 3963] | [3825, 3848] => 1.33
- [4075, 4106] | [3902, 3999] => 1.16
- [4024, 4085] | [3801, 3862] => 1.38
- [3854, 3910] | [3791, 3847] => 1.19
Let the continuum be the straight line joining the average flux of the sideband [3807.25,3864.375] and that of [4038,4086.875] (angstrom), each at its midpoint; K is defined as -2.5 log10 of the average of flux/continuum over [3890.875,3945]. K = 0.07 mag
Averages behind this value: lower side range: 7.91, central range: 7.94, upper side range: 9.47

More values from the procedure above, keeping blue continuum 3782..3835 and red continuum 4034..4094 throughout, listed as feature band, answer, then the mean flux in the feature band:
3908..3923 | -0.13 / 9.5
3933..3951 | 0.15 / 7.49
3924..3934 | 0.15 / 7.39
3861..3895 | -0.07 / 8.63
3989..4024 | -0.03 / 9.29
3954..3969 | 0.18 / 7.36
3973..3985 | 0.16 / 7.65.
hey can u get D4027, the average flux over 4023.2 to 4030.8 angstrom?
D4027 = 10.4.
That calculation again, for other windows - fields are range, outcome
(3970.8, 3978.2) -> 7.07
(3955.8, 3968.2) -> 7.21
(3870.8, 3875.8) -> 8.5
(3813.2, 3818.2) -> 9.3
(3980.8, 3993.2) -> 9.47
